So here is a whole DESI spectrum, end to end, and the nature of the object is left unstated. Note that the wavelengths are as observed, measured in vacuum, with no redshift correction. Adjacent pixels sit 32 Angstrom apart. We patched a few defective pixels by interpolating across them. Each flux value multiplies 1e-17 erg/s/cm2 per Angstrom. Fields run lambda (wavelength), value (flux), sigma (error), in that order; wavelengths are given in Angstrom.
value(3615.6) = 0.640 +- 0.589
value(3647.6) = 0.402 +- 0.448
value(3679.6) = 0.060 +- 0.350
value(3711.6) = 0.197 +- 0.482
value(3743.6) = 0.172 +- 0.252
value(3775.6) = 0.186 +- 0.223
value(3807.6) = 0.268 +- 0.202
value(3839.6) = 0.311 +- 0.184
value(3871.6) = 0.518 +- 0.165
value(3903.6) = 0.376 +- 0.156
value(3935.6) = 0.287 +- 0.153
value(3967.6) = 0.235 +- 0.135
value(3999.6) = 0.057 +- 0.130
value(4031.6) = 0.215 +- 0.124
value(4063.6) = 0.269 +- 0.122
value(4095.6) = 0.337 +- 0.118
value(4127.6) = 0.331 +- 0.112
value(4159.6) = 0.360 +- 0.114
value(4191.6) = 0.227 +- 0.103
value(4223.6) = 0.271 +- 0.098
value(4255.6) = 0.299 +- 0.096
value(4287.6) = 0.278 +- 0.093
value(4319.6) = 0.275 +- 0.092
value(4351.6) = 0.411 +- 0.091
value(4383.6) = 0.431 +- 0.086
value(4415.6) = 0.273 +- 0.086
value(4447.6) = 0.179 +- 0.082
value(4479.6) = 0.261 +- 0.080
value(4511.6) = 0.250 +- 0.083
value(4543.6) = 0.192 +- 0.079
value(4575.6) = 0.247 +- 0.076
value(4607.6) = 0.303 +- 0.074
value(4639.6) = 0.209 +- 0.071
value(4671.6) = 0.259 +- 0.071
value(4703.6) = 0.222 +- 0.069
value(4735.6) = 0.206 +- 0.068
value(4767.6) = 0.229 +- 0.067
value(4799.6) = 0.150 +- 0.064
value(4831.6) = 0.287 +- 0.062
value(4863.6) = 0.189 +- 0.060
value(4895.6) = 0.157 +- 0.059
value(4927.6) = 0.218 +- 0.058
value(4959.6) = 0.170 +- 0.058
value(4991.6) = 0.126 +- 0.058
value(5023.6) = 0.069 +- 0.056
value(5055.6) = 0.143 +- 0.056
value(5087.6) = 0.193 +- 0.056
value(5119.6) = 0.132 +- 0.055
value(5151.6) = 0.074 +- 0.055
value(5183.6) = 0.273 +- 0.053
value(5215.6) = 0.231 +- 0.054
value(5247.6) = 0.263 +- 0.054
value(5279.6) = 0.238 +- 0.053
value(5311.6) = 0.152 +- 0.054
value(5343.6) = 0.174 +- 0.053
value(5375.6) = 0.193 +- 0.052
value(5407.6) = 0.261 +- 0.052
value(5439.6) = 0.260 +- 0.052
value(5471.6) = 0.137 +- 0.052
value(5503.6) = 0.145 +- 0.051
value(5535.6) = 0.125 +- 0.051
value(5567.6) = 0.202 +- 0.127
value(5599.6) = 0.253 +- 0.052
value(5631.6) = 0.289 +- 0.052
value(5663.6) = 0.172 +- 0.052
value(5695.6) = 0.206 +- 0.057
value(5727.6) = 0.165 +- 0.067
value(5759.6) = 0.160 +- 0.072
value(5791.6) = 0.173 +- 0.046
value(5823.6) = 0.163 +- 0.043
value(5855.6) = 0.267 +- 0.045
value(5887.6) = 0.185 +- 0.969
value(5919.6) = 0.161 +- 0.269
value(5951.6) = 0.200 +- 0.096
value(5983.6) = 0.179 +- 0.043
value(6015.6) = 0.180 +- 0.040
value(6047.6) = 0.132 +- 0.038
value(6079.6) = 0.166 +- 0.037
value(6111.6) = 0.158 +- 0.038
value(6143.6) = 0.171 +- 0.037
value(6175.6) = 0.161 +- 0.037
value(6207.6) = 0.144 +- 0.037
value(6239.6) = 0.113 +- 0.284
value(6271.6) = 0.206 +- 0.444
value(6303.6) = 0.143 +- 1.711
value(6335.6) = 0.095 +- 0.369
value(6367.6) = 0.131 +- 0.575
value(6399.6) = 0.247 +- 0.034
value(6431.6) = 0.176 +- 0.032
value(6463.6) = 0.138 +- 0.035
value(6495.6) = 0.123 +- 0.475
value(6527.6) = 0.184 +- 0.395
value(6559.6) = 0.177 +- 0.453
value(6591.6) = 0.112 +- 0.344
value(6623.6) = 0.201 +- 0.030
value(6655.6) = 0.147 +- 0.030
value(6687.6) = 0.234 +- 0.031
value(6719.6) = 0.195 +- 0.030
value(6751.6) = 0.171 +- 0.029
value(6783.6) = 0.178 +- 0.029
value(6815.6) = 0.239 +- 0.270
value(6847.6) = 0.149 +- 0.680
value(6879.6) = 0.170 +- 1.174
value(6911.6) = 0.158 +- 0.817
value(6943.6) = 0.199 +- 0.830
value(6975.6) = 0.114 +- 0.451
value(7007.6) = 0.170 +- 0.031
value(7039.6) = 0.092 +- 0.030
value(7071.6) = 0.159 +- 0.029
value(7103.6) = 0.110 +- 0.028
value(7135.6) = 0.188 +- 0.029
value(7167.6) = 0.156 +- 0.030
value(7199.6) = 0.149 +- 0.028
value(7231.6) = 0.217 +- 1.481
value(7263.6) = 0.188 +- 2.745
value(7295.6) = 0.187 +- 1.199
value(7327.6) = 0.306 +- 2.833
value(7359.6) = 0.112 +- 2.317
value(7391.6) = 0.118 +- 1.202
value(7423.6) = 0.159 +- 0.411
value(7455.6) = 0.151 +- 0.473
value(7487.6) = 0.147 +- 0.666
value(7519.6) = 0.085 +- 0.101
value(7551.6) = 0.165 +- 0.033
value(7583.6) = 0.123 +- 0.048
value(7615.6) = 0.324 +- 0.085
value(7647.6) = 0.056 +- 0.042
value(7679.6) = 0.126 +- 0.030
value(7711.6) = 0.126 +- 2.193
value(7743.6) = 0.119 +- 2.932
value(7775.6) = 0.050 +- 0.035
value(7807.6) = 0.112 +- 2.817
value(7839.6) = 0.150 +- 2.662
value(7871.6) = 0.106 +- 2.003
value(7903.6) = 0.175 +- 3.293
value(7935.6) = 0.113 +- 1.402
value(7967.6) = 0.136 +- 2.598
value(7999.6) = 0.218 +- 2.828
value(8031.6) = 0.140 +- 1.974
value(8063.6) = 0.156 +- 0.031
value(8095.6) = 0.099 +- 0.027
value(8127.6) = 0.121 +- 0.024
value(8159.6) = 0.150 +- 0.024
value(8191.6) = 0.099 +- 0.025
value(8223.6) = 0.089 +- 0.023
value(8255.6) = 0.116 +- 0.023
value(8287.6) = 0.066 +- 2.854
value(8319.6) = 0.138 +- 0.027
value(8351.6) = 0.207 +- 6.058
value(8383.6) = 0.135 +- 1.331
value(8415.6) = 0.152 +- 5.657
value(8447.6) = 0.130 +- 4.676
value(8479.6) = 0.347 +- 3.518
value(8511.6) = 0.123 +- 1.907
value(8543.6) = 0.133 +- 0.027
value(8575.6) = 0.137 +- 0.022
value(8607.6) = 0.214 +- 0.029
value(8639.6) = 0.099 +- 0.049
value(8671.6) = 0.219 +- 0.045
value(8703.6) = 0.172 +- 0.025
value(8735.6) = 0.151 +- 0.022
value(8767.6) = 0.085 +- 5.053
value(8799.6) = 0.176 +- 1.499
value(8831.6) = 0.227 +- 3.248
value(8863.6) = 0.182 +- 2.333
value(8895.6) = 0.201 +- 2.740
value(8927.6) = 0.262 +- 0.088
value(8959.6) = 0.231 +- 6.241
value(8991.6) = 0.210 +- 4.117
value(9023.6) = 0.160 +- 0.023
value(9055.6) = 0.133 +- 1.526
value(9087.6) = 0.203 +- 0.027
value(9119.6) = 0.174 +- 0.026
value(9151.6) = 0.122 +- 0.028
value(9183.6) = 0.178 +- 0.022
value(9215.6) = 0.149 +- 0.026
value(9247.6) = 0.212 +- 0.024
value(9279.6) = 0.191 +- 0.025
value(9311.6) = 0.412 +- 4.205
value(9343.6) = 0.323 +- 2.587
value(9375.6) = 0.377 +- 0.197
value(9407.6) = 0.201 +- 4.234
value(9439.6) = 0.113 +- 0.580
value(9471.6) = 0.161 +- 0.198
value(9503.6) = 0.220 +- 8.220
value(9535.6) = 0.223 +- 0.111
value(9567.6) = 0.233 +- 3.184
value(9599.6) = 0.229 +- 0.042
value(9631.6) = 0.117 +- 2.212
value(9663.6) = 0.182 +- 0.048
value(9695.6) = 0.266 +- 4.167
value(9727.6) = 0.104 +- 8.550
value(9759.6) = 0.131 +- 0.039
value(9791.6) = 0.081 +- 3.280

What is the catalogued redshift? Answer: 1.27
